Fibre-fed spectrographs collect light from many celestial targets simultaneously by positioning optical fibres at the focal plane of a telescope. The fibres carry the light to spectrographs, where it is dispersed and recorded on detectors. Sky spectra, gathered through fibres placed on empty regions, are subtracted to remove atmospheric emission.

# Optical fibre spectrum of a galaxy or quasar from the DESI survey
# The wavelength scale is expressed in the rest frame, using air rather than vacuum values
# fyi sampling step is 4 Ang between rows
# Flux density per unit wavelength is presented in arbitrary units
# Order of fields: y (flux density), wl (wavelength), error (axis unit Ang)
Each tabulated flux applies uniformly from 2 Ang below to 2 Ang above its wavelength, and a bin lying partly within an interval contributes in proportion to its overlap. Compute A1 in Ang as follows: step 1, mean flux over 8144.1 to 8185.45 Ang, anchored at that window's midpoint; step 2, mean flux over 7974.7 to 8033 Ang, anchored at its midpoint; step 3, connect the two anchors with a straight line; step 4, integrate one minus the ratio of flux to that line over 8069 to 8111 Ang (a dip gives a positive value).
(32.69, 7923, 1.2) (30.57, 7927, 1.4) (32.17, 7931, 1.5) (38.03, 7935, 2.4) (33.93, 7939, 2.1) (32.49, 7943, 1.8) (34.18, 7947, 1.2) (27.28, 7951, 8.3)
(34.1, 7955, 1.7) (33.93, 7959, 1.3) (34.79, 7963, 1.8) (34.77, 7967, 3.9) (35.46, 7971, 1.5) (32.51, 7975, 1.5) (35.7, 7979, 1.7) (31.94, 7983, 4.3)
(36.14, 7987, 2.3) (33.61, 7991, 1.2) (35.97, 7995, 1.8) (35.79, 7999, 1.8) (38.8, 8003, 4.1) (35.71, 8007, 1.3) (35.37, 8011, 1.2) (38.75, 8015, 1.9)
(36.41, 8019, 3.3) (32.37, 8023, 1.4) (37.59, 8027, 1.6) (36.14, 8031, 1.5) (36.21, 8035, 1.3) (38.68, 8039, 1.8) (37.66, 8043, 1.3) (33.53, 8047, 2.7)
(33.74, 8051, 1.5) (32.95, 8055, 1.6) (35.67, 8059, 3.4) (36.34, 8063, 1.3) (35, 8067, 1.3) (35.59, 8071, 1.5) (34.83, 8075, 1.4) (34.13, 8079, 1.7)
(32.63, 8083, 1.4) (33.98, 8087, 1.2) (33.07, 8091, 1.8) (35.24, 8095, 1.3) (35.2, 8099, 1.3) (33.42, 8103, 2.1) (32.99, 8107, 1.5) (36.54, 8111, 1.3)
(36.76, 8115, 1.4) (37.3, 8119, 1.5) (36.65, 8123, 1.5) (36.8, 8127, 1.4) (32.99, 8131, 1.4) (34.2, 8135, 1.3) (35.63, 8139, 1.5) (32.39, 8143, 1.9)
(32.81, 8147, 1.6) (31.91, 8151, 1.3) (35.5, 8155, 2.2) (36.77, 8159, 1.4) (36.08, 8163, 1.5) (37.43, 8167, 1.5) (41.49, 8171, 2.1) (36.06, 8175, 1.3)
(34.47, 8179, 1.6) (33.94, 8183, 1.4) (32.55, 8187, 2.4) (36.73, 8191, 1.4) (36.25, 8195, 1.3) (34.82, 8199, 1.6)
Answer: 1.6 Ang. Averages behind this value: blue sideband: 35.6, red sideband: 35.5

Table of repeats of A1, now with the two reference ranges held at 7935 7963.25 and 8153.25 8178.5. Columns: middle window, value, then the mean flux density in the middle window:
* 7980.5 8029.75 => -2.17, 35.7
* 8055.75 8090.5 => 0.77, 34.6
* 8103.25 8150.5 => 1.98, 34.8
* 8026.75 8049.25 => -1.13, 36.5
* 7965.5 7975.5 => -0.27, 34.5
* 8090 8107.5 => 0.86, 34.1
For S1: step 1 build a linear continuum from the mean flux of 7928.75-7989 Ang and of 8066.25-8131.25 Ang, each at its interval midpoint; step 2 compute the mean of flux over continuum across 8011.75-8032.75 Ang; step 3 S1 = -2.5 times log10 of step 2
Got -0.06 mag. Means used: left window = 33.8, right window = 34.9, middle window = 36.2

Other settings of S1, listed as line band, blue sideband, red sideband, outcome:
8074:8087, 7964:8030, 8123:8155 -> 0.027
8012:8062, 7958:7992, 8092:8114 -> -0.040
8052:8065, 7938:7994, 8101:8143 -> -0.010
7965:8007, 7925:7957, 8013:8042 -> -0.009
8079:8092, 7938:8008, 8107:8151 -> 0.044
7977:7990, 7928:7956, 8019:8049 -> -0.004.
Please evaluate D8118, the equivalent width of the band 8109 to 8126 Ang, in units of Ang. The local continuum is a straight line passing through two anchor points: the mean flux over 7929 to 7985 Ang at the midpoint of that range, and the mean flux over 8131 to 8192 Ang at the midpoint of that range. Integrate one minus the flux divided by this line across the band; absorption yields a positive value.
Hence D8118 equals -0.99 Ang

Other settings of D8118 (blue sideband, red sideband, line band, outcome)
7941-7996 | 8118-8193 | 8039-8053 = -0.5 Ang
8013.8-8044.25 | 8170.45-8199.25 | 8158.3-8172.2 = -0.8 Ang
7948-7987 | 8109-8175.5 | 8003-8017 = -1.2 Ang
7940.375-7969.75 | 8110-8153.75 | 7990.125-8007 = -1.3 Ang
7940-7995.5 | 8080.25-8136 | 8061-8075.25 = -0.4 Ang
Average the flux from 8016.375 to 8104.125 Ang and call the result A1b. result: 35.1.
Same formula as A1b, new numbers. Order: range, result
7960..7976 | 34.5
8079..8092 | 33.4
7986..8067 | 35.8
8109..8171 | 35.5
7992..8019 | 36.6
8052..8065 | 34.9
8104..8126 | 36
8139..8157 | 33.4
